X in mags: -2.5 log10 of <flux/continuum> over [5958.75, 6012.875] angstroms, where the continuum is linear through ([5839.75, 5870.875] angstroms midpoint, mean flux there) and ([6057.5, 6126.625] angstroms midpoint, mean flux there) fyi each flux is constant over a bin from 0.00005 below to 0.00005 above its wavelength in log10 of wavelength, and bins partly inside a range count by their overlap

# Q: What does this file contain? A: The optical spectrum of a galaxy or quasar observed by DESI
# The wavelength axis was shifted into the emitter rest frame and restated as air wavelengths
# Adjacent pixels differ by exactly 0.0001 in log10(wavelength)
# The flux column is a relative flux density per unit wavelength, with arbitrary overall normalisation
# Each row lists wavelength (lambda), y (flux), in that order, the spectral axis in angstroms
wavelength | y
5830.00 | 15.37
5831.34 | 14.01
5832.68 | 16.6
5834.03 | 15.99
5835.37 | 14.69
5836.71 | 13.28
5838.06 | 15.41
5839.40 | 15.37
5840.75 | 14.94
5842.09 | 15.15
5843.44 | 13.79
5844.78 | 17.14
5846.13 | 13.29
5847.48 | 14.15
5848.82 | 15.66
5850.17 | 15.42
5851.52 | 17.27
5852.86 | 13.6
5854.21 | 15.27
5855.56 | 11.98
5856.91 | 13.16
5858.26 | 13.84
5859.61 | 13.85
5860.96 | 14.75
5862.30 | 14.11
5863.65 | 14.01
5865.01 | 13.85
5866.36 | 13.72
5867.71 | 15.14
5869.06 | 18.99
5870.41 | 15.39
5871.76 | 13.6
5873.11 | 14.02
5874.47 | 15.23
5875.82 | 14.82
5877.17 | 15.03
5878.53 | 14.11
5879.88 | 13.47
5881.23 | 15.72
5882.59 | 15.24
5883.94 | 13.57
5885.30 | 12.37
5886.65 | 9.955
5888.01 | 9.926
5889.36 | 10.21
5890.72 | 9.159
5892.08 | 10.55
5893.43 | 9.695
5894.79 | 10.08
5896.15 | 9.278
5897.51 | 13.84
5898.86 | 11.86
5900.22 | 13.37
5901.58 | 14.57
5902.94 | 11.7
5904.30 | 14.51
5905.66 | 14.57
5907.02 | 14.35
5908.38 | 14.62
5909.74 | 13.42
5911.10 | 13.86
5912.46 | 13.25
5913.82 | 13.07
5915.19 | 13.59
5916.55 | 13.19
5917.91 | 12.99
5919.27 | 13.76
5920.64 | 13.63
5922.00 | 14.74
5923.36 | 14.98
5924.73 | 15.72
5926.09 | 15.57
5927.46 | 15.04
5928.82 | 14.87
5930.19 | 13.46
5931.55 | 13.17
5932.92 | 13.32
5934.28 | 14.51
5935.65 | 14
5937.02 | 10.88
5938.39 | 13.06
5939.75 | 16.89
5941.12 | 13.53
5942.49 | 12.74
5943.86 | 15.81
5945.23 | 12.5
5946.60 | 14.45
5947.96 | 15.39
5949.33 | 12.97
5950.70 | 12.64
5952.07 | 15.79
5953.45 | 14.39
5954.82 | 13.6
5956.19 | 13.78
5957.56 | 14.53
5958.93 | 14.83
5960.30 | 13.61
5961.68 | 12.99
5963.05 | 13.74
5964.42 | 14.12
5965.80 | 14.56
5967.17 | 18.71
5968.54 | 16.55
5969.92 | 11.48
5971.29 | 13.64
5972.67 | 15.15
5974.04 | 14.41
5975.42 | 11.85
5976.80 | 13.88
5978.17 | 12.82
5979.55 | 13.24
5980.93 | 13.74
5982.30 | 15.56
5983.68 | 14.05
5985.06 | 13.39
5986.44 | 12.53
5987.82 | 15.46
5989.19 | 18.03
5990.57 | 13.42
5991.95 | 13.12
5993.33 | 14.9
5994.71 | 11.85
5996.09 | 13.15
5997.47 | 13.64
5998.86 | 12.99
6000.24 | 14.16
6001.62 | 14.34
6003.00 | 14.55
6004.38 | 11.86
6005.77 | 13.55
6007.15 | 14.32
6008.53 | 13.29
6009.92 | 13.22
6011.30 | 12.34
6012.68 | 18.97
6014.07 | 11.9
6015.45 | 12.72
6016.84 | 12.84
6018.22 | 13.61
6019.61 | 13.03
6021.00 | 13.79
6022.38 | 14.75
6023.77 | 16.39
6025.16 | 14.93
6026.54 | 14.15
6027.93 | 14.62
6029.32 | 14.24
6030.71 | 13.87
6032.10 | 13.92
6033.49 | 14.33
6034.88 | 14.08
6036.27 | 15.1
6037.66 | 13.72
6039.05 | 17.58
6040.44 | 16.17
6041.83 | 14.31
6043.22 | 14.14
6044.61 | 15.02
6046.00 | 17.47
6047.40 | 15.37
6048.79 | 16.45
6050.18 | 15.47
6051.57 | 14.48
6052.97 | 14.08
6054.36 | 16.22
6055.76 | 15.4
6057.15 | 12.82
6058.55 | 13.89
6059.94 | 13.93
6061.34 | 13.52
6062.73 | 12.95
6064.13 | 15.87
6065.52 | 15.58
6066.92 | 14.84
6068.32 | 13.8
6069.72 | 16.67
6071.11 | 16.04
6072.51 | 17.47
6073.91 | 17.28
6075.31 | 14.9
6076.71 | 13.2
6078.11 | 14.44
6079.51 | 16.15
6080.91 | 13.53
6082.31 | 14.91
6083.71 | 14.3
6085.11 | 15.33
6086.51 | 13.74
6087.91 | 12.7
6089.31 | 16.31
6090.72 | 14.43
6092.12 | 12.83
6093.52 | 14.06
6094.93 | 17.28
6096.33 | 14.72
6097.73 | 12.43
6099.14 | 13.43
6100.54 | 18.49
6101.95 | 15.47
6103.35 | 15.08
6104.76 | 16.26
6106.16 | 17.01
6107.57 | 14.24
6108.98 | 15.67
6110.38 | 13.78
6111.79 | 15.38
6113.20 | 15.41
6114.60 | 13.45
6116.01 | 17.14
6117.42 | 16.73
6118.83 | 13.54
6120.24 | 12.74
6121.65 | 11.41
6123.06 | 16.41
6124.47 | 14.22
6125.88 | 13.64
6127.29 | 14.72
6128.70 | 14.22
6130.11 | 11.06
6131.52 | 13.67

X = 0.06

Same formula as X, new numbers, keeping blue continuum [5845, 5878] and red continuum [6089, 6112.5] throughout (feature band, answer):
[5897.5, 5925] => 0.07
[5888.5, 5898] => 0.38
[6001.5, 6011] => 0.11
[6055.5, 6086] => 0.01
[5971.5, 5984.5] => 0.08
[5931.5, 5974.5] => 0.05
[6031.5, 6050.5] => -0.02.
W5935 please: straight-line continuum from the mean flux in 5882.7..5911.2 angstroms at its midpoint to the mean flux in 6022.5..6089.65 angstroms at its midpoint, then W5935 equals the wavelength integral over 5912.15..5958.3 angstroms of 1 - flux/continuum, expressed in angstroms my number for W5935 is -4.16 angstroms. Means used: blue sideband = 12.2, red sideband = 14.9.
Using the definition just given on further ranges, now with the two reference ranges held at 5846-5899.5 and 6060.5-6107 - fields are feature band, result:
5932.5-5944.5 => 0.1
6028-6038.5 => 0.3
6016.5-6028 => 0.2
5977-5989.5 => 0.1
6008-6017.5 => 0.6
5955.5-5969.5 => -0.5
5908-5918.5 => 0.2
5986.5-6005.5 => 0.6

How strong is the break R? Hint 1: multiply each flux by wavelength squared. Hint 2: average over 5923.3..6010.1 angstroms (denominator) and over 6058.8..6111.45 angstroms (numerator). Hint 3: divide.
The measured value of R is 1.11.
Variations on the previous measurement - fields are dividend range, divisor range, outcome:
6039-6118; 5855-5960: 1.17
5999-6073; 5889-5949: 1.13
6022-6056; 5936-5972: 1.10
